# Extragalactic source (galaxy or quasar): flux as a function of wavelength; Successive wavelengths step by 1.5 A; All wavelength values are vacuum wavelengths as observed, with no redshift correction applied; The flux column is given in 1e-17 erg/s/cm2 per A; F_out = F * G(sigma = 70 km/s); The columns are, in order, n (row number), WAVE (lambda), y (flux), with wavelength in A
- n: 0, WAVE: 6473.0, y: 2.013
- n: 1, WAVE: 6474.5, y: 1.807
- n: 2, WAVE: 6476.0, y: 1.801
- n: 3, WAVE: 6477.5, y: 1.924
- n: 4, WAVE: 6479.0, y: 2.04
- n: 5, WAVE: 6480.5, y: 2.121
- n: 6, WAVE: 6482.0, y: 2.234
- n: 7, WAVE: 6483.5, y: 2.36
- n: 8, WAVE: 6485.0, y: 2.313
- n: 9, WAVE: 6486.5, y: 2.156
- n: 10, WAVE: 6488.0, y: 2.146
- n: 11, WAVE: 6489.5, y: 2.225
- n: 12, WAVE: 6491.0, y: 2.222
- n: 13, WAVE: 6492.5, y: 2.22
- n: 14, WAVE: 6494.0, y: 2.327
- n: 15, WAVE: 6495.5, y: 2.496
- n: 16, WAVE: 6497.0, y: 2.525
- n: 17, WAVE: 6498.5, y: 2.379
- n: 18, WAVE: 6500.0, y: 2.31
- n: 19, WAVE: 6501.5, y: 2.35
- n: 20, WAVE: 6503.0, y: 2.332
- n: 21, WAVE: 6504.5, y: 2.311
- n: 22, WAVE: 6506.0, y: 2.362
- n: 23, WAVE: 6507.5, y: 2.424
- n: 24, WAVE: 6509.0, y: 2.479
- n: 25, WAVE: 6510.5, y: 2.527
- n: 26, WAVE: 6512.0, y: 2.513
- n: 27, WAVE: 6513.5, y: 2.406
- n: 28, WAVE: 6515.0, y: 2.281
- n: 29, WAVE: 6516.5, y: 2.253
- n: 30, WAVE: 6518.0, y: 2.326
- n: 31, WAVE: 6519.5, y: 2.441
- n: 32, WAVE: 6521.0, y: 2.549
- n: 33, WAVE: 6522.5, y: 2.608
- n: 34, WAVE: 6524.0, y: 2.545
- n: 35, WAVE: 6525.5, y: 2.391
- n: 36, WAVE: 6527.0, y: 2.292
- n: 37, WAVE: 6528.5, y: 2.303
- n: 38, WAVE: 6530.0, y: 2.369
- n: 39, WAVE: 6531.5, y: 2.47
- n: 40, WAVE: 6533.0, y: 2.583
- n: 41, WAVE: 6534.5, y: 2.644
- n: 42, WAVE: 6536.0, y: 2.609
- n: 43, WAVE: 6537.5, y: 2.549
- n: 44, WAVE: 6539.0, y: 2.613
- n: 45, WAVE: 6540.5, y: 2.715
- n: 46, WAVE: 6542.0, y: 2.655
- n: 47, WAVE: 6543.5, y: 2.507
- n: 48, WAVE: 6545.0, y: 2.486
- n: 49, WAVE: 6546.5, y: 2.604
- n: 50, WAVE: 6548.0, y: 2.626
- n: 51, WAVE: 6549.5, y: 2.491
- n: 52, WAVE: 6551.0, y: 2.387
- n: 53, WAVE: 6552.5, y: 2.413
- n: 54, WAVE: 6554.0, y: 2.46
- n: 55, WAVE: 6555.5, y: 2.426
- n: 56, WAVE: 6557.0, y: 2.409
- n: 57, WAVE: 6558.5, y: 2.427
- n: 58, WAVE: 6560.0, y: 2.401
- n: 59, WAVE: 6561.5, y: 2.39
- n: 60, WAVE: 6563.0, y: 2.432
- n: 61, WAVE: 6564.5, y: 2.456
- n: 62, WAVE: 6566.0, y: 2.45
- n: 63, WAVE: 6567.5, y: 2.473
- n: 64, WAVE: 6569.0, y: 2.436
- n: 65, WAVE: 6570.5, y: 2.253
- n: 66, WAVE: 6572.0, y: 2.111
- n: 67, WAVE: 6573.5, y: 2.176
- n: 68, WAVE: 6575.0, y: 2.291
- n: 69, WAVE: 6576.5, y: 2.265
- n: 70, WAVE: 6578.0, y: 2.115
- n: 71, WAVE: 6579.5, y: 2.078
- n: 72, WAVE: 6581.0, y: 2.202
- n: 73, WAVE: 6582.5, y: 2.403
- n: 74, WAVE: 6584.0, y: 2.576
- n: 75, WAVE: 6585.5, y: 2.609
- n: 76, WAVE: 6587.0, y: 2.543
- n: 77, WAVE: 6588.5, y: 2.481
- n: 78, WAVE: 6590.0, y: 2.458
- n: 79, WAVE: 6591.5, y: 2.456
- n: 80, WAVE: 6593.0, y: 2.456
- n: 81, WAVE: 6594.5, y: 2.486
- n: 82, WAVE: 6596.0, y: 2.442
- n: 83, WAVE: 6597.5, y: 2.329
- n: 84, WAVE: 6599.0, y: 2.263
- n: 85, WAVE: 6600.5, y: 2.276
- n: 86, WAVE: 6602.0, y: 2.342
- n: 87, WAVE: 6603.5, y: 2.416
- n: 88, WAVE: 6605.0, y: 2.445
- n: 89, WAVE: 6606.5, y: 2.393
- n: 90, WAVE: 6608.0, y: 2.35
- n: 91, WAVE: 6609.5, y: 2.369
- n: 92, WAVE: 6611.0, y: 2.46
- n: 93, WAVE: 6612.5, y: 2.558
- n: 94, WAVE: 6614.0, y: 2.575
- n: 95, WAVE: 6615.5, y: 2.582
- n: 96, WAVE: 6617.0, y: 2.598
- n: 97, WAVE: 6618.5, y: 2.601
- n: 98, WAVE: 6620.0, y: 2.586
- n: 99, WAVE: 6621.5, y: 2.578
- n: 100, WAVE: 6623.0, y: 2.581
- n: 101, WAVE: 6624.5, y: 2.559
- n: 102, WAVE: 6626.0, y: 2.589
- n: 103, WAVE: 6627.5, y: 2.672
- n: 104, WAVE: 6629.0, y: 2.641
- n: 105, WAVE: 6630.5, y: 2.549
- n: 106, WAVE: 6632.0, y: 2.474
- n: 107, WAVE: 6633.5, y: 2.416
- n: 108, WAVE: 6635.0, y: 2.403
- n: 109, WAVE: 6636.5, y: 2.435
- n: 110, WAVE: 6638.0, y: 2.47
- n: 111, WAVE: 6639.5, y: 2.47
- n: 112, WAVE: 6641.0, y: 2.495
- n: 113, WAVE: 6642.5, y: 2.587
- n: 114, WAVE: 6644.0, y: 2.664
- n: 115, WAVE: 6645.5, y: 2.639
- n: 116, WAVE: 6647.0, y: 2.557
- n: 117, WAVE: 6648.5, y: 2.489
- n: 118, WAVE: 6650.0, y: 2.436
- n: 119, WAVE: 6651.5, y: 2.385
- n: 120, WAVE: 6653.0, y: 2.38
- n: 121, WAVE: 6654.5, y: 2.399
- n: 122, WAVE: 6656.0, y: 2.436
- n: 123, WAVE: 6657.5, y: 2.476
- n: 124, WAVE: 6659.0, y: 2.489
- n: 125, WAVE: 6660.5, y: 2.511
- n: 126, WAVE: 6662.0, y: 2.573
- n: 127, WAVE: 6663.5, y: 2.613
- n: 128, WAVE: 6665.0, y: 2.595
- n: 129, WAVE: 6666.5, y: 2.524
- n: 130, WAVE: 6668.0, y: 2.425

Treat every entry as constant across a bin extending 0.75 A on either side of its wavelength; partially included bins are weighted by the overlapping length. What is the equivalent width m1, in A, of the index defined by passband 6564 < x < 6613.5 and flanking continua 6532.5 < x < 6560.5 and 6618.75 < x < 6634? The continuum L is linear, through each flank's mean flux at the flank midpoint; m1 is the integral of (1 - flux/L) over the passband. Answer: 3.3 A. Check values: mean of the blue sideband 2.53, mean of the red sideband 2.57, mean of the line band 2.38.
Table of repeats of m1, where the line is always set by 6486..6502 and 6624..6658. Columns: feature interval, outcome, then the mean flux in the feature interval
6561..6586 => 0.8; 2.33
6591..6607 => 0.4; 2.39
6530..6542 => -1.1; 2.59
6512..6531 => -0.5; 2.4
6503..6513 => -0.4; 2.43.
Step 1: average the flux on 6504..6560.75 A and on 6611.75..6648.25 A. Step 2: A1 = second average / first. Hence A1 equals 1.03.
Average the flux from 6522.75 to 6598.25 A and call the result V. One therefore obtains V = 2.44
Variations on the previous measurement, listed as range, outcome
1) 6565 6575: 2.32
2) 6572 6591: 2.34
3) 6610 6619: 2.56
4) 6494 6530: 2.41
